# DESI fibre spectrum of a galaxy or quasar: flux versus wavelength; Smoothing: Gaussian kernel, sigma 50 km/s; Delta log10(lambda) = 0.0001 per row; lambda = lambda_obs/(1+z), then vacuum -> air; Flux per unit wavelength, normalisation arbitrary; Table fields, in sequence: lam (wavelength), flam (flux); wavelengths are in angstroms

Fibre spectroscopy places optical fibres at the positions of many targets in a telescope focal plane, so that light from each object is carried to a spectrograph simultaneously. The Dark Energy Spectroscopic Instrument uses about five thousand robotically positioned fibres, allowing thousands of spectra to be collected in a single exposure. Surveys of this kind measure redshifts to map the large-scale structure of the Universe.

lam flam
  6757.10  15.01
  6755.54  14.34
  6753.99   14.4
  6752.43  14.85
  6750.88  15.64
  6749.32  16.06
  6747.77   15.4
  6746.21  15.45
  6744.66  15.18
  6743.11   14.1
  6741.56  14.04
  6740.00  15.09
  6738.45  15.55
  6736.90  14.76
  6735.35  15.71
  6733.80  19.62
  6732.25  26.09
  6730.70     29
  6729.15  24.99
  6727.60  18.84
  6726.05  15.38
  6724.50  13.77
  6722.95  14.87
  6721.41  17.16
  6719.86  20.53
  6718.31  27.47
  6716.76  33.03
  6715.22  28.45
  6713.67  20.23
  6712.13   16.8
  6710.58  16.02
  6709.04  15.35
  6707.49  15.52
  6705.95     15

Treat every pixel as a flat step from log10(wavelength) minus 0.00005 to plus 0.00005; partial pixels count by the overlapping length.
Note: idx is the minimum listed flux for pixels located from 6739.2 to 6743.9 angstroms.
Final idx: 14.04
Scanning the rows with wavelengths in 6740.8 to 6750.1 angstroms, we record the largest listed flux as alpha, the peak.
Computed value 16.06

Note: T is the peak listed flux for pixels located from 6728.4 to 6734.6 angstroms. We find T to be 29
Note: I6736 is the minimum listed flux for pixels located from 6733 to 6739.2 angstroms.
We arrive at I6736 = 14.76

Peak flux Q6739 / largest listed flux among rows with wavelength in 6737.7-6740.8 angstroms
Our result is 15.55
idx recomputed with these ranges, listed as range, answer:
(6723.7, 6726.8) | 13.77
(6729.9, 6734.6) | 19.62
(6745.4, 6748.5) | 15.4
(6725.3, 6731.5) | 15.38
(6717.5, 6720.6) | 20.53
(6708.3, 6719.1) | 15.35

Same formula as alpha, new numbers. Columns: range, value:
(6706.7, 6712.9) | 16.8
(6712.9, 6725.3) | 33.03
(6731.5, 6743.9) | 26.09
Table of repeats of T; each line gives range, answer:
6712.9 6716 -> 28.45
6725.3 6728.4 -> 18.84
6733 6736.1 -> 19.62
